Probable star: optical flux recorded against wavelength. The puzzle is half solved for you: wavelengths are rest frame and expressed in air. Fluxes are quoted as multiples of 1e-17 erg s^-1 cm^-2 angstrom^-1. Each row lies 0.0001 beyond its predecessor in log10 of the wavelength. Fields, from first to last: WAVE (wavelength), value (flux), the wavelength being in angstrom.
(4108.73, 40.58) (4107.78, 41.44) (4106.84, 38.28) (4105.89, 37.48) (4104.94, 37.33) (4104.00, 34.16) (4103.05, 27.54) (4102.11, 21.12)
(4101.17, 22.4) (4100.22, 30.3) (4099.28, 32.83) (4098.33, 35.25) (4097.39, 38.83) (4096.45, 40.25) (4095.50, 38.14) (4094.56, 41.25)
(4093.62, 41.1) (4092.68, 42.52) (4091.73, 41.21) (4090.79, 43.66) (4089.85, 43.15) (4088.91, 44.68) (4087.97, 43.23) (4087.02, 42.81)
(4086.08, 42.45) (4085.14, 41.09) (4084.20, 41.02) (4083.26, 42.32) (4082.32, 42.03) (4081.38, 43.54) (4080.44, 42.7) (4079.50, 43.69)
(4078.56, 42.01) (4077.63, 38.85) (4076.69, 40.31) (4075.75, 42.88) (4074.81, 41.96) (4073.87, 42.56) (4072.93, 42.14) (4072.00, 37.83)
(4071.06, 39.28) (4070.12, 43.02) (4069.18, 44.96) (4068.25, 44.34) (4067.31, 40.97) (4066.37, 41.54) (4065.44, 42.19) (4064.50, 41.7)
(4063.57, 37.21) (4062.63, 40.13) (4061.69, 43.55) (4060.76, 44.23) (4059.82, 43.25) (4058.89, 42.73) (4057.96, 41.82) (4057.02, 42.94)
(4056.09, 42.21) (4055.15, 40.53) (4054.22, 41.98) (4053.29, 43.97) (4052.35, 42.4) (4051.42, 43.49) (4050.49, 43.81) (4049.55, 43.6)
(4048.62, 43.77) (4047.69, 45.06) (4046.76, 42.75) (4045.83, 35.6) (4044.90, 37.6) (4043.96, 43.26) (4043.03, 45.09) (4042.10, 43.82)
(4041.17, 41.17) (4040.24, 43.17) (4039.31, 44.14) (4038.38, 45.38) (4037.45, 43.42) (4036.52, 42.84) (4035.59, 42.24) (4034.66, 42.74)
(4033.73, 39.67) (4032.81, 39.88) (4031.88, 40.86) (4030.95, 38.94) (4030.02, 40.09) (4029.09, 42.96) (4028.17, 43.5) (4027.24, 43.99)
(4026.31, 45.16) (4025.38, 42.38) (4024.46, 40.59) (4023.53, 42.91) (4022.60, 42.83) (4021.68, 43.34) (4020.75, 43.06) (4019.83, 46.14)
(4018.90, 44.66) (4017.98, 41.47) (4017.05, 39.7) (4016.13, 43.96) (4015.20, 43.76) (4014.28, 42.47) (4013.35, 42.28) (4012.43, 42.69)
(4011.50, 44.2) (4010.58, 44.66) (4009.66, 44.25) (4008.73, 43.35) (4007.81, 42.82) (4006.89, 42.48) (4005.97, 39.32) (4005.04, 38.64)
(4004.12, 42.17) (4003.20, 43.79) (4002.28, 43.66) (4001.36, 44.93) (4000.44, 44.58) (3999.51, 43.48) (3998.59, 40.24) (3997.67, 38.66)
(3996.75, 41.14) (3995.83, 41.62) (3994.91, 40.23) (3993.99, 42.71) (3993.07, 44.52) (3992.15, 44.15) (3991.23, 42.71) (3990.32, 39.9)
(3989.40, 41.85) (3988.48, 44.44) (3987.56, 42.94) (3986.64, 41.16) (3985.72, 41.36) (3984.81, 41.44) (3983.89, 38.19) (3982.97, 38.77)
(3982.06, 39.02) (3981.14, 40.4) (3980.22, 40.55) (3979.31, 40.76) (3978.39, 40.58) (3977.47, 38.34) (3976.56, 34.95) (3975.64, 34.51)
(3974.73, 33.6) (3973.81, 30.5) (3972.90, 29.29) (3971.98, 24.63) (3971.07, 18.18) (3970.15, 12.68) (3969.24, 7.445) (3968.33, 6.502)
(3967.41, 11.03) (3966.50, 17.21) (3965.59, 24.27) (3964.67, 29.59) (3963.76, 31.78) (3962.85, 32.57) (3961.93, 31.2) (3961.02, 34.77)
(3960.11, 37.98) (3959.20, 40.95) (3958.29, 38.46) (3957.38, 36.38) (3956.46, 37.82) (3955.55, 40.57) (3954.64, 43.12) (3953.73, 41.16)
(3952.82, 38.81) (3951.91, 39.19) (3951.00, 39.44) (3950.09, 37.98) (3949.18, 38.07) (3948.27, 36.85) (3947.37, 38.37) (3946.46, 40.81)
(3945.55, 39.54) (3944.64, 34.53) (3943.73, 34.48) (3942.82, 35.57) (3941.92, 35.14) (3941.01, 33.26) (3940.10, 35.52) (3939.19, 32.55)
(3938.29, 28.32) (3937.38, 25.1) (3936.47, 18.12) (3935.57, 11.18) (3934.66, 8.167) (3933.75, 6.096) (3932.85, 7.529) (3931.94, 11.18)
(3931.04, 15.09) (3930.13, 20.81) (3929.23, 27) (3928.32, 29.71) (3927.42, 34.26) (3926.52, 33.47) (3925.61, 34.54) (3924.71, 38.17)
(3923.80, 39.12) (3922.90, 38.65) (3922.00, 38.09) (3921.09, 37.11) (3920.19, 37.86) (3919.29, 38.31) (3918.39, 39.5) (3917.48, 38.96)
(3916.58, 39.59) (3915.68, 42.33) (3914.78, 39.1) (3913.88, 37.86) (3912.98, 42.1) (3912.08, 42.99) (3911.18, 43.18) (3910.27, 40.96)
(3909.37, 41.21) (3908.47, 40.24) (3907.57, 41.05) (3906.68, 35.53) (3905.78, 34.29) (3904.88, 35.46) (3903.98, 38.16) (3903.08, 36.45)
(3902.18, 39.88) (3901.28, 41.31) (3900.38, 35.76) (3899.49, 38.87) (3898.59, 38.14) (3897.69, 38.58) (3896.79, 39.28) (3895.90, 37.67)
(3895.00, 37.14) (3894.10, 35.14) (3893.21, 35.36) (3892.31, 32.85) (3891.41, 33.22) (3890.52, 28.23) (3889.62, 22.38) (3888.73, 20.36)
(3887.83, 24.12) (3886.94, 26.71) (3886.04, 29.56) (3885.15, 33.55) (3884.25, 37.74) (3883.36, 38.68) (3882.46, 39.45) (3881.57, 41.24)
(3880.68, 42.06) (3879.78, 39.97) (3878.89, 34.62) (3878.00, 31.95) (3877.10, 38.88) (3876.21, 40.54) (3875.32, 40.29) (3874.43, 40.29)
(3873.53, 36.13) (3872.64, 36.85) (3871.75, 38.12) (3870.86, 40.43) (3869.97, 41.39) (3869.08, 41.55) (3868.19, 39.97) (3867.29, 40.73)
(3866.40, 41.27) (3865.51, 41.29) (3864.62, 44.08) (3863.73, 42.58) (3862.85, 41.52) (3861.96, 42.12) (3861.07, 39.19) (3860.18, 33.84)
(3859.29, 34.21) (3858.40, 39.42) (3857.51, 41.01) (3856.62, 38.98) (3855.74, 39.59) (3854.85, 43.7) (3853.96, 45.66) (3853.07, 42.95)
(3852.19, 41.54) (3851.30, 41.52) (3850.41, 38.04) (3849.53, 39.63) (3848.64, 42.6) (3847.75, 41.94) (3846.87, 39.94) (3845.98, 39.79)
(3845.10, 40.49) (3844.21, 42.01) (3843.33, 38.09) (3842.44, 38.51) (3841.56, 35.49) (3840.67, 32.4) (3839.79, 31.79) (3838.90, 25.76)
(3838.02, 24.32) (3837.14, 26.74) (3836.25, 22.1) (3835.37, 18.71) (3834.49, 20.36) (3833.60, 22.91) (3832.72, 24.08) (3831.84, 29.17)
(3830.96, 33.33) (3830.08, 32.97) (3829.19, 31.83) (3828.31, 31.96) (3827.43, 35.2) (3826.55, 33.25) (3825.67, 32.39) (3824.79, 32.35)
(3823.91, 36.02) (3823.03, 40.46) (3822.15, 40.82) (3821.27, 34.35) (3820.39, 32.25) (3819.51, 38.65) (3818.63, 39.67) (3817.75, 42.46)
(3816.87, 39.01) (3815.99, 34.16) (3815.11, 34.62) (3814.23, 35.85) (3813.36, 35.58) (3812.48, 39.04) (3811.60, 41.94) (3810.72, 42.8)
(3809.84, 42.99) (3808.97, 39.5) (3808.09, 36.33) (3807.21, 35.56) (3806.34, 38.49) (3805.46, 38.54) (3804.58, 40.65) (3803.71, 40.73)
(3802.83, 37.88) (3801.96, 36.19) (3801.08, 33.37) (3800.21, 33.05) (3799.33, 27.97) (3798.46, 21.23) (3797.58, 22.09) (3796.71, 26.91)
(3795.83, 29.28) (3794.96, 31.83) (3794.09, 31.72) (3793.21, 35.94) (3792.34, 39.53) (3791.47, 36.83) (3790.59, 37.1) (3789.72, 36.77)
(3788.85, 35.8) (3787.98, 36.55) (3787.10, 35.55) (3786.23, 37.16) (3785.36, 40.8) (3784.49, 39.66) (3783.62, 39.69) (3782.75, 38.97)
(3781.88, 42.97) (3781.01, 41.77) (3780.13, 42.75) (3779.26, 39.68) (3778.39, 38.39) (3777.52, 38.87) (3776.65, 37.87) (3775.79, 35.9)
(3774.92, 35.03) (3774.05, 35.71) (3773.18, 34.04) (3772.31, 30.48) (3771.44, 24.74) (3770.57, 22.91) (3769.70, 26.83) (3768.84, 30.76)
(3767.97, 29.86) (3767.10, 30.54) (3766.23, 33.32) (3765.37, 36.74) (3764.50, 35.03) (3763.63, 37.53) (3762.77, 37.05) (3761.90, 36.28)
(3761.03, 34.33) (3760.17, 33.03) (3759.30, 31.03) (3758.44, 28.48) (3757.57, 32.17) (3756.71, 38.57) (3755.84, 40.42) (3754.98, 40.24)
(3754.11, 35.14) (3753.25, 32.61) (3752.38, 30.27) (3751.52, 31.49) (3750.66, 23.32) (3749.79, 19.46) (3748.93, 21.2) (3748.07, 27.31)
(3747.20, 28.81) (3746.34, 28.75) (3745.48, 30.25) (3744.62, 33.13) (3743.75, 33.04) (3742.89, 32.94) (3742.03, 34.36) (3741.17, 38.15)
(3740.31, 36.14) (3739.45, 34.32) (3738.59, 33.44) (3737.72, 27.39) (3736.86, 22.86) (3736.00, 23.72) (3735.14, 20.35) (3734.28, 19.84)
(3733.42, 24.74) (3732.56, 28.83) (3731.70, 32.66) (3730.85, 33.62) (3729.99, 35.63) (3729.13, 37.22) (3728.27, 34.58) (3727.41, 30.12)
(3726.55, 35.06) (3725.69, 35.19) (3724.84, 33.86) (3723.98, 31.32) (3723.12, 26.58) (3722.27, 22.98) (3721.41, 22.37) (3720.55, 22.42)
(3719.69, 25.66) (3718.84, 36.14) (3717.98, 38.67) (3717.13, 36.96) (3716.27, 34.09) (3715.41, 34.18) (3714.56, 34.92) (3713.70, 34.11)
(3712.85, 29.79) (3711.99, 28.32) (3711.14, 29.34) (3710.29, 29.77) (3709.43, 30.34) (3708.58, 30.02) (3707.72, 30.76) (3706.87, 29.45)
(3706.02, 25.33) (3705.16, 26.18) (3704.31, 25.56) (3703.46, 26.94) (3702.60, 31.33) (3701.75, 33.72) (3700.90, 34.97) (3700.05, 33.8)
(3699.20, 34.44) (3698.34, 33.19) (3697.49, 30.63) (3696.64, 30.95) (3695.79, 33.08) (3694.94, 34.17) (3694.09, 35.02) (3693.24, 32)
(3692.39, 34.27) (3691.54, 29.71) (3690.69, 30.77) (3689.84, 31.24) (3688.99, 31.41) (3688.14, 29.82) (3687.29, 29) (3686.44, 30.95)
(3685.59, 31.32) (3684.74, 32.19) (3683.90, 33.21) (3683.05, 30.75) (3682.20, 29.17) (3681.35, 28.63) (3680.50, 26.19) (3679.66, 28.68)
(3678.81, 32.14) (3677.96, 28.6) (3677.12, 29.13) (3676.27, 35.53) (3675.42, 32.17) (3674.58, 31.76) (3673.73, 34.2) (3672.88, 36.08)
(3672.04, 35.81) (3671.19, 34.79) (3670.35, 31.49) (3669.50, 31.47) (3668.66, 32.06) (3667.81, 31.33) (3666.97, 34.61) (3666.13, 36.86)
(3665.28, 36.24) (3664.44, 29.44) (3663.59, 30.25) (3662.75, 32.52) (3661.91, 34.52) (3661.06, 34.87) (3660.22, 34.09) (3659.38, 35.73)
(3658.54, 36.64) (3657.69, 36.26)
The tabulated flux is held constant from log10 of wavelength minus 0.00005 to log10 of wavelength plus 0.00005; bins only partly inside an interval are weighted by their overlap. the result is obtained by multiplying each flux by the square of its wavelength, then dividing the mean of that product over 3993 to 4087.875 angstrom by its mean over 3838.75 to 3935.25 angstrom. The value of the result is 1.26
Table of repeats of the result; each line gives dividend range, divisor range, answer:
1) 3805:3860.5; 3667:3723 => 1.24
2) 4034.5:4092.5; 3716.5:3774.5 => 1.60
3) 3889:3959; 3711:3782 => 1.18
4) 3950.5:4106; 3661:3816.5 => 1.40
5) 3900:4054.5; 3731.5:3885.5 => 1.16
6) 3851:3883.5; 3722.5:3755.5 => 1.40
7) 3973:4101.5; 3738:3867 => 1.33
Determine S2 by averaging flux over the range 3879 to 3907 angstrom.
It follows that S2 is 35.1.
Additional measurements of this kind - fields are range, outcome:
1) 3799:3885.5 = 36.9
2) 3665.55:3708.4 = 31.5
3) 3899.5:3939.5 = 32.7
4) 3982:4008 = 41.8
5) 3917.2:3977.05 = 30.4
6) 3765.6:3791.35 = 35.6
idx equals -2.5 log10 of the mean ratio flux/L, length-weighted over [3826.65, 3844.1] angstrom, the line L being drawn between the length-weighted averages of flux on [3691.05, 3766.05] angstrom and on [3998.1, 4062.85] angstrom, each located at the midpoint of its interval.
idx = 0.193 mag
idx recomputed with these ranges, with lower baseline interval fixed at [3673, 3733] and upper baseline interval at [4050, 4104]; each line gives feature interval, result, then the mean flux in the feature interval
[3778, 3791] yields -0.17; 38.9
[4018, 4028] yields -0.11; 43.4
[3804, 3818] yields -0.14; 38.6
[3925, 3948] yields 0.34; 27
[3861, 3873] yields -0.16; 40.9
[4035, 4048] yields -0.08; 42.5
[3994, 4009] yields -0.09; 42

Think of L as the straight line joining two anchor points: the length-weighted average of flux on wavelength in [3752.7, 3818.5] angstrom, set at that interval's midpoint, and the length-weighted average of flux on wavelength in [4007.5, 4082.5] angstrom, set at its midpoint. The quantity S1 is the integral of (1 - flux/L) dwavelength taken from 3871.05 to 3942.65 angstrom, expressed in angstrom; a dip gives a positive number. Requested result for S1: 9.0 angstrom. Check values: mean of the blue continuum 35.5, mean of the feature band 33.8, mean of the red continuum 42.4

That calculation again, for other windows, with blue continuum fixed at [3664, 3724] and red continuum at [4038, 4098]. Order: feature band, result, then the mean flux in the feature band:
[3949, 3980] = 5.9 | 31.6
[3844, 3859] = -2.2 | 41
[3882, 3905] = 1.7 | 34.4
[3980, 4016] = -1.8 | 42.1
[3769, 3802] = -0.6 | 34.5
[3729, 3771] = 2.3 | 31.1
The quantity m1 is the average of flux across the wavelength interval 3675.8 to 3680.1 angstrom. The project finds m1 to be 30.8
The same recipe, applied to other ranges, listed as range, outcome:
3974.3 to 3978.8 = 36.4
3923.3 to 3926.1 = 37.2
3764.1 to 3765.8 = 35.9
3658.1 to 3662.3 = 35.1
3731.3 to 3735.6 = 25.2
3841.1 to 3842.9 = 36.9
